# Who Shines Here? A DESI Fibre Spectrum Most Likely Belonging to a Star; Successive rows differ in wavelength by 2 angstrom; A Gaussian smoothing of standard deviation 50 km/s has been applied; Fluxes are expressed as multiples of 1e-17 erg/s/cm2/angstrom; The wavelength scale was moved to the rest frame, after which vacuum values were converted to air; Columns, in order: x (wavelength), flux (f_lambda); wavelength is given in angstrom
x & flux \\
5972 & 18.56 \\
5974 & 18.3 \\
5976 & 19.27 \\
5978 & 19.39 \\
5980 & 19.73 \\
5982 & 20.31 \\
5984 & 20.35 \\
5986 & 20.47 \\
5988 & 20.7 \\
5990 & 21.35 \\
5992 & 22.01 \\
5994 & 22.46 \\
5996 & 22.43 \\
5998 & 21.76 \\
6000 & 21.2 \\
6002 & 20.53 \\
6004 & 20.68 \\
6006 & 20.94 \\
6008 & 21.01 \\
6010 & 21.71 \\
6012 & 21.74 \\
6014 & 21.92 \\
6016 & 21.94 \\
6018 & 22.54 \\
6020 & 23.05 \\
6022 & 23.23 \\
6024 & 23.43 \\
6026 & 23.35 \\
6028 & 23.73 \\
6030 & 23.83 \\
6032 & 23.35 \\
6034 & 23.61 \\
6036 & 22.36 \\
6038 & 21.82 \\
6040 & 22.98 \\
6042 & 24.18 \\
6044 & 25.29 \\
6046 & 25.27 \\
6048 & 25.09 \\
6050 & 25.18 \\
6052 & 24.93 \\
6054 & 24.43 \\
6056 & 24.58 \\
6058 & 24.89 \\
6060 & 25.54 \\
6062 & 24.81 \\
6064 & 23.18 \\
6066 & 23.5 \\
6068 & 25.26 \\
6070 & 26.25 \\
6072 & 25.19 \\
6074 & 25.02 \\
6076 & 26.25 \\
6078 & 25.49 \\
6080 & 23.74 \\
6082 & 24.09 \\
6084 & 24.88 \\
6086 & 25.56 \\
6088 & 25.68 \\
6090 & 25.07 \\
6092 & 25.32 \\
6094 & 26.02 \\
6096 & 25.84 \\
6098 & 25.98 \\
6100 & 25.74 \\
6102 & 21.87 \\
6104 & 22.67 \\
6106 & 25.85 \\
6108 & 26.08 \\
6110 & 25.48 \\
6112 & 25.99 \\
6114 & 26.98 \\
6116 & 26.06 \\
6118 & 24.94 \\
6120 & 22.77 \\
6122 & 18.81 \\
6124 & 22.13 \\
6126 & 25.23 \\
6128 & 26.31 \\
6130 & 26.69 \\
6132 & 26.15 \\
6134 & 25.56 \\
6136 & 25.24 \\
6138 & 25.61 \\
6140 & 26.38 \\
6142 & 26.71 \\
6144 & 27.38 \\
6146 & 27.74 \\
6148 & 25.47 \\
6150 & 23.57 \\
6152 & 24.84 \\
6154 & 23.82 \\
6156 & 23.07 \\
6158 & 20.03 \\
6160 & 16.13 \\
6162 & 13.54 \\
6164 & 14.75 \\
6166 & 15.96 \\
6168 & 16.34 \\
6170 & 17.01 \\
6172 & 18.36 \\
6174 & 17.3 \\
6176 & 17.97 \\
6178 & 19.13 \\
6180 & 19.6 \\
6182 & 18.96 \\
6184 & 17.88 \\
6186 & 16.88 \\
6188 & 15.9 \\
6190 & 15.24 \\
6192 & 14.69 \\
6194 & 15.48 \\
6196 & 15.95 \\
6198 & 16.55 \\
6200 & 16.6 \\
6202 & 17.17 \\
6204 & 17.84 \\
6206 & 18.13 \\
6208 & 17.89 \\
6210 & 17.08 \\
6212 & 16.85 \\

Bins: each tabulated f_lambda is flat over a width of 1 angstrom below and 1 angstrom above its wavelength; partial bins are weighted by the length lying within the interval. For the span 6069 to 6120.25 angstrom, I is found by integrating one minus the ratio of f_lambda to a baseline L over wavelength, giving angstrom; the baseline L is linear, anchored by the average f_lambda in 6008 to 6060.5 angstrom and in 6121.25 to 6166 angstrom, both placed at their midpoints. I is -4.0 angstrom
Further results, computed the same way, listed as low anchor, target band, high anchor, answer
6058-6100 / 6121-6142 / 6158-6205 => -4.1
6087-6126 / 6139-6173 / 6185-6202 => -2.3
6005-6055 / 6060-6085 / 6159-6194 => -4.1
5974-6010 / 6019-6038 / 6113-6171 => -1.7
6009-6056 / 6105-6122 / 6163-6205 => -4.4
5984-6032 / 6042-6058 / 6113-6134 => -1.4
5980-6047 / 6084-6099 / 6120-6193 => -2.8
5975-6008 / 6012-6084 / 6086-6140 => -4.0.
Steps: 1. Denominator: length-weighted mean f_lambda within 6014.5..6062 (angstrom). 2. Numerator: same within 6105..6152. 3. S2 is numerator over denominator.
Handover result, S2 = 1.06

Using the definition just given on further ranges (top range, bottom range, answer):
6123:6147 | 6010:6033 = 1.13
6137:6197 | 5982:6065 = 0.86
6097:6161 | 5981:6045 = 1.11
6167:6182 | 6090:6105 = 0.73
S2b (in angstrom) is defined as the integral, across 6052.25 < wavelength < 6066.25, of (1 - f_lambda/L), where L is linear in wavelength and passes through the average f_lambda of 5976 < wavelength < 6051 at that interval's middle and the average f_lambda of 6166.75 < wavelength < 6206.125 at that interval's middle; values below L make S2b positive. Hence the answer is -2.4 angstrom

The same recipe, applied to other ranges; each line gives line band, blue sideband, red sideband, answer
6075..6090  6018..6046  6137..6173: -1.6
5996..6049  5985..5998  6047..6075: 0.8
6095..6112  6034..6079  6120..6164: -0.7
